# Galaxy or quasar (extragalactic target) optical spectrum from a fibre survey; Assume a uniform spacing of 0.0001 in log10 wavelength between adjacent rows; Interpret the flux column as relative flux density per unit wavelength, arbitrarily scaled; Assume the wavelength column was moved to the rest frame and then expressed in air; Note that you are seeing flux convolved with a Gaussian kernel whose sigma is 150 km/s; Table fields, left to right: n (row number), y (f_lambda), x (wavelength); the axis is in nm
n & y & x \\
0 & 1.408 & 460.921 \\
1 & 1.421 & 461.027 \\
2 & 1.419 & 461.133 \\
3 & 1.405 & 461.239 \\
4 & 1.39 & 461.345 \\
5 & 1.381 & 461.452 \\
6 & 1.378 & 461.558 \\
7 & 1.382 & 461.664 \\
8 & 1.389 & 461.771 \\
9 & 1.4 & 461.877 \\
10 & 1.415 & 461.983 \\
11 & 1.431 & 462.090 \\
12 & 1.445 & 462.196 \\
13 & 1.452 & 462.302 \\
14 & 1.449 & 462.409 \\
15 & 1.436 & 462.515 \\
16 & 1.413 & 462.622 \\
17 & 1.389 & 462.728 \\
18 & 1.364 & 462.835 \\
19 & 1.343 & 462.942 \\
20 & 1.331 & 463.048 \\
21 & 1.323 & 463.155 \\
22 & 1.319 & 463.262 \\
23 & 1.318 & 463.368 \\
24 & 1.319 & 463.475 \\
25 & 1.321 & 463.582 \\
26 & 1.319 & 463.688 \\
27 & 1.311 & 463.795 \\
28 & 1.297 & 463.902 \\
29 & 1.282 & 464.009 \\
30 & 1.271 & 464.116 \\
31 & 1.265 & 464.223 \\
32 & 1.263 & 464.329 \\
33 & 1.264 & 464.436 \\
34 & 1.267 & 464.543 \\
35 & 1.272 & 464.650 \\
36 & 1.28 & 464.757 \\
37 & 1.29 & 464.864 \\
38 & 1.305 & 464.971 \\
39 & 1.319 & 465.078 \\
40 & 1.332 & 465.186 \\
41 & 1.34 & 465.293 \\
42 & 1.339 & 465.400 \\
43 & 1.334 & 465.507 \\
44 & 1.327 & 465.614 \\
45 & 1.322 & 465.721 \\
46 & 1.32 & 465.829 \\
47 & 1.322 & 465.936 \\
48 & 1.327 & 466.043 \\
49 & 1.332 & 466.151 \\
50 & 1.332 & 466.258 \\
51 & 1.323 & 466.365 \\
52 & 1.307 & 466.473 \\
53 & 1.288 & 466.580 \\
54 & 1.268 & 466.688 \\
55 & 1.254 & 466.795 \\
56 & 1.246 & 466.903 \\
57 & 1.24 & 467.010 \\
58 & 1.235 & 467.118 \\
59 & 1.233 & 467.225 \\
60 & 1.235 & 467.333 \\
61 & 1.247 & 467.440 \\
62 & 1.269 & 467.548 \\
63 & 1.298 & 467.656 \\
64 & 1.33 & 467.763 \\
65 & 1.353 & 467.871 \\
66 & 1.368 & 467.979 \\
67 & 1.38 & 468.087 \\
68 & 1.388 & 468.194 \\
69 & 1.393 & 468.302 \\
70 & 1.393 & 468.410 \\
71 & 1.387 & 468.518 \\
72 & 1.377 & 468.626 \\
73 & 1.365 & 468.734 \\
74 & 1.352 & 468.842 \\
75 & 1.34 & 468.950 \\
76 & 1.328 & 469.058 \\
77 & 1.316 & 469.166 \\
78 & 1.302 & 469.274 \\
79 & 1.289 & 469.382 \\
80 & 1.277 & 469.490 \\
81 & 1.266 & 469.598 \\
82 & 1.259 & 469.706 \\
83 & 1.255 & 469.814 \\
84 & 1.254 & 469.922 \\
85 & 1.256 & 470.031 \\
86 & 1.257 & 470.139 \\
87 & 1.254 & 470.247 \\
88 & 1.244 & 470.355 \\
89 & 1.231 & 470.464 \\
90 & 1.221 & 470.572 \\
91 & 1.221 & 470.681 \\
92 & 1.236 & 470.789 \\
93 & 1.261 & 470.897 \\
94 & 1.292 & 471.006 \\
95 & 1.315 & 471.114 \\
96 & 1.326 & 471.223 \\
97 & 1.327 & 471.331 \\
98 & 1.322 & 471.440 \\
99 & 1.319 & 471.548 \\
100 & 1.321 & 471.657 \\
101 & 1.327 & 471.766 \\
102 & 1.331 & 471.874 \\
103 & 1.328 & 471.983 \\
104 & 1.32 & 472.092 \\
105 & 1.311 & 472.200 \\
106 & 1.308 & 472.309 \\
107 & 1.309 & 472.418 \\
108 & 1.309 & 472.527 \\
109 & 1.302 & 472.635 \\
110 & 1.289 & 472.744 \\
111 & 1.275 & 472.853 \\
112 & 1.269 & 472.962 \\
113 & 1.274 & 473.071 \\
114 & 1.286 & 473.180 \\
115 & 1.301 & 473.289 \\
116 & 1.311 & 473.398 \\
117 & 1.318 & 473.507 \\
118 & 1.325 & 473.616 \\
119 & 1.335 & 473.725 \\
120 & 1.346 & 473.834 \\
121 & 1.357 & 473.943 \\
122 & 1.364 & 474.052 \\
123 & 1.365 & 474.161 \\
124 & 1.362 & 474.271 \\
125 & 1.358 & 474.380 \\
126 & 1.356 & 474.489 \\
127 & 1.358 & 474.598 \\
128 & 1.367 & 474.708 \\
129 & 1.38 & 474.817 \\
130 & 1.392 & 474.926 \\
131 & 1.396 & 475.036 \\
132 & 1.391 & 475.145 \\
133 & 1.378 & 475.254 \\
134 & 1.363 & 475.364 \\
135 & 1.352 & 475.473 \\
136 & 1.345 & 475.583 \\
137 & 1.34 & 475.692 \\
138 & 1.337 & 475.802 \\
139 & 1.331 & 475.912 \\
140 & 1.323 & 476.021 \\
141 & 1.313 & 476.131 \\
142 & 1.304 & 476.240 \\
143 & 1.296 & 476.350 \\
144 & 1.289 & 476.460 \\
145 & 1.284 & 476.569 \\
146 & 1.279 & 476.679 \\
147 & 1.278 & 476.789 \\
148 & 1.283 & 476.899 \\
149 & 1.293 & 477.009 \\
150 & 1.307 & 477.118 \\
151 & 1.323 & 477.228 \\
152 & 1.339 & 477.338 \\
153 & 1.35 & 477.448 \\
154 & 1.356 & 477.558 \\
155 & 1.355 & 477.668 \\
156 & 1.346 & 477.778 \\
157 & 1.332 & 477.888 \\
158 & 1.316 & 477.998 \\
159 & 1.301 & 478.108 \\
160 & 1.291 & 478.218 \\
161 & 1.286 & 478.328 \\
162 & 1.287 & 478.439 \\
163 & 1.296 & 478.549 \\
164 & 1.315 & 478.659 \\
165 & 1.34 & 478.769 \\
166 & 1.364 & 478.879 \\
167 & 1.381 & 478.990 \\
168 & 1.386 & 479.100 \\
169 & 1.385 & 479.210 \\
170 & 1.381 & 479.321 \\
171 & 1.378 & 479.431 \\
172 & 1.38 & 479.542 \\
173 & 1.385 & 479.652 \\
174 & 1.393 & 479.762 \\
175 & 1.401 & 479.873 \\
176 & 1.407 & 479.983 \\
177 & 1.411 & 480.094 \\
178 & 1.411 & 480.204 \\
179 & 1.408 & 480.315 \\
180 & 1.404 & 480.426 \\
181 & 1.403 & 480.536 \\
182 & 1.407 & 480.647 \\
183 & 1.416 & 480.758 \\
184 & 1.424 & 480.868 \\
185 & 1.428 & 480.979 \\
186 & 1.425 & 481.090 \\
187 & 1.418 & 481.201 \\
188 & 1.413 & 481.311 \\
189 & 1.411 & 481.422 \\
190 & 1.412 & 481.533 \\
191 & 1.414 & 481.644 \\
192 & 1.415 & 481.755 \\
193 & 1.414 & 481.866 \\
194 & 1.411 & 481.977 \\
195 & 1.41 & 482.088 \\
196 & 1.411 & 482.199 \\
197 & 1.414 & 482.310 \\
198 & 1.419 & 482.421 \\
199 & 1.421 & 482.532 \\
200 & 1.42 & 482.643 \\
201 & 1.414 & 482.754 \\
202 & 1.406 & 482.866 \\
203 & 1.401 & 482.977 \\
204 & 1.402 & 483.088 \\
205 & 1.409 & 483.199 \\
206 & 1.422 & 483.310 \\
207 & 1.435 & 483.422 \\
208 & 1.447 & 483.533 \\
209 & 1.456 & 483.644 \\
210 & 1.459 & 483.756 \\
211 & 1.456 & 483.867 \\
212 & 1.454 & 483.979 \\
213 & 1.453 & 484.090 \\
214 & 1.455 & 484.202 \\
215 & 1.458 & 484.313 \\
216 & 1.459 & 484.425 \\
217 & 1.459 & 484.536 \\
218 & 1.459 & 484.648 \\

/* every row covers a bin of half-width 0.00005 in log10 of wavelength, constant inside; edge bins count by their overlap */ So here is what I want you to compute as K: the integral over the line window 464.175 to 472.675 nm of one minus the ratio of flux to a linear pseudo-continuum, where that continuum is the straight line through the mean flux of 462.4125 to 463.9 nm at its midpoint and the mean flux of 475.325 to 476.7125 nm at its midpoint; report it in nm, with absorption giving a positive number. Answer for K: 0.224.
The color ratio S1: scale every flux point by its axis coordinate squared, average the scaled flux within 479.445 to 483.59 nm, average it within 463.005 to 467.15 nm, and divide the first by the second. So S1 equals 1.16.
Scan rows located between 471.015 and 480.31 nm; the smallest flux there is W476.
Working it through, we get 1.269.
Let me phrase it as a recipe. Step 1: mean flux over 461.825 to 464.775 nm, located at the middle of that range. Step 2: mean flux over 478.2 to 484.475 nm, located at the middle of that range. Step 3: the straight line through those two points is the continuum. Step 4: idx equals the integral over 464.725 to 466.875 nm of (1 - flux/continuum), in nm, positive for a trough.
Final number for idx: 0.06 nm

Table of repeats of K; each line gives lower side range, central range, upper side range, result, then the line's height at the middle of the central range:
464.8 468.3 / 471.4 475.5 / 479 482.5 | 0.067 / 1.36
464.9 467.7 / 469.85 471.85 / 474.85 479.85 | 0.054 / 1.31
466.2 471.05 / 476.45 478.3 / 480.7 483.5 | 0.081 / 1.37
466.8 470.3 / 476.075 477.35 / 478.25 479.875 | 0.043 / 1.34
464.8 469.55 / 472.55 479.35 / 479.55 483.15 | 0.219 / 1.37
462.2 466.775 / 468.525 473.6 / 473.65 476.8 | 0.154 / 1.34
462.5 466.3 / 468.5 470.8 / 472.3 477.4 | 0.065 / 1.32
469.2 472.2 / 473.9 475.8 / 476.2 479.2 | -0.089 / 1.3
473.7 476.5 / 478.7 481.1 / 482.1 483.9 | 0.000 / 1.4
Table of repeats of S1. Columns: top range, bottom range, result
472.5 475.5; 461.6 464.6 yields 1.04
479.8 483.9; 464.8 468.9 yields 1.15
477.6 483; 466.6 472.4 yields 1.12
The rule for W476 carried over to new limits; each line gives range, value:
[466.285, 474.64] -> 1.221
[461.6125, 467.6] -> 1.233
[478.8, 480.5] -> 1.364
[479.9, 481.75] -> 1.403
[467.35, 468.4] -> 1.247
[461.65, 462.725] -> 1.382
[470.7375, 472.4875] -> 1.236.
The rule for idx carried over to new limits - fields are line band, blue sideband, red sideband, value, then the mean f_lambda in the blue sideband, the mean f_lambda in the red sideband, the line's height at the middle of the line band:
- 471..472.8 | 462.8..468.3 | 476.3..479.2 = -0.004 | 1.31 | 1.32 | 1.31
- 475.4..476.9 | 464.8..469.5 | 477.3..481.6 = 0.050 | 1.32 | 1.37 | 1.36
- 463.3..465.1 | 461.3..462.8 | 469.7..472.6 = 0.116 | 1.41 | 1.29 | 1.38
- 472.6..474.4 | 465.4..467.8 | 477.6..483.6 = 0.027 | 1.29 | 1.39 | 1.34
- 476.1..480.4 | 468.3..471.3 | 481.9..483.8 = 0.113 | 1.29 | 1.42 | 1.38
